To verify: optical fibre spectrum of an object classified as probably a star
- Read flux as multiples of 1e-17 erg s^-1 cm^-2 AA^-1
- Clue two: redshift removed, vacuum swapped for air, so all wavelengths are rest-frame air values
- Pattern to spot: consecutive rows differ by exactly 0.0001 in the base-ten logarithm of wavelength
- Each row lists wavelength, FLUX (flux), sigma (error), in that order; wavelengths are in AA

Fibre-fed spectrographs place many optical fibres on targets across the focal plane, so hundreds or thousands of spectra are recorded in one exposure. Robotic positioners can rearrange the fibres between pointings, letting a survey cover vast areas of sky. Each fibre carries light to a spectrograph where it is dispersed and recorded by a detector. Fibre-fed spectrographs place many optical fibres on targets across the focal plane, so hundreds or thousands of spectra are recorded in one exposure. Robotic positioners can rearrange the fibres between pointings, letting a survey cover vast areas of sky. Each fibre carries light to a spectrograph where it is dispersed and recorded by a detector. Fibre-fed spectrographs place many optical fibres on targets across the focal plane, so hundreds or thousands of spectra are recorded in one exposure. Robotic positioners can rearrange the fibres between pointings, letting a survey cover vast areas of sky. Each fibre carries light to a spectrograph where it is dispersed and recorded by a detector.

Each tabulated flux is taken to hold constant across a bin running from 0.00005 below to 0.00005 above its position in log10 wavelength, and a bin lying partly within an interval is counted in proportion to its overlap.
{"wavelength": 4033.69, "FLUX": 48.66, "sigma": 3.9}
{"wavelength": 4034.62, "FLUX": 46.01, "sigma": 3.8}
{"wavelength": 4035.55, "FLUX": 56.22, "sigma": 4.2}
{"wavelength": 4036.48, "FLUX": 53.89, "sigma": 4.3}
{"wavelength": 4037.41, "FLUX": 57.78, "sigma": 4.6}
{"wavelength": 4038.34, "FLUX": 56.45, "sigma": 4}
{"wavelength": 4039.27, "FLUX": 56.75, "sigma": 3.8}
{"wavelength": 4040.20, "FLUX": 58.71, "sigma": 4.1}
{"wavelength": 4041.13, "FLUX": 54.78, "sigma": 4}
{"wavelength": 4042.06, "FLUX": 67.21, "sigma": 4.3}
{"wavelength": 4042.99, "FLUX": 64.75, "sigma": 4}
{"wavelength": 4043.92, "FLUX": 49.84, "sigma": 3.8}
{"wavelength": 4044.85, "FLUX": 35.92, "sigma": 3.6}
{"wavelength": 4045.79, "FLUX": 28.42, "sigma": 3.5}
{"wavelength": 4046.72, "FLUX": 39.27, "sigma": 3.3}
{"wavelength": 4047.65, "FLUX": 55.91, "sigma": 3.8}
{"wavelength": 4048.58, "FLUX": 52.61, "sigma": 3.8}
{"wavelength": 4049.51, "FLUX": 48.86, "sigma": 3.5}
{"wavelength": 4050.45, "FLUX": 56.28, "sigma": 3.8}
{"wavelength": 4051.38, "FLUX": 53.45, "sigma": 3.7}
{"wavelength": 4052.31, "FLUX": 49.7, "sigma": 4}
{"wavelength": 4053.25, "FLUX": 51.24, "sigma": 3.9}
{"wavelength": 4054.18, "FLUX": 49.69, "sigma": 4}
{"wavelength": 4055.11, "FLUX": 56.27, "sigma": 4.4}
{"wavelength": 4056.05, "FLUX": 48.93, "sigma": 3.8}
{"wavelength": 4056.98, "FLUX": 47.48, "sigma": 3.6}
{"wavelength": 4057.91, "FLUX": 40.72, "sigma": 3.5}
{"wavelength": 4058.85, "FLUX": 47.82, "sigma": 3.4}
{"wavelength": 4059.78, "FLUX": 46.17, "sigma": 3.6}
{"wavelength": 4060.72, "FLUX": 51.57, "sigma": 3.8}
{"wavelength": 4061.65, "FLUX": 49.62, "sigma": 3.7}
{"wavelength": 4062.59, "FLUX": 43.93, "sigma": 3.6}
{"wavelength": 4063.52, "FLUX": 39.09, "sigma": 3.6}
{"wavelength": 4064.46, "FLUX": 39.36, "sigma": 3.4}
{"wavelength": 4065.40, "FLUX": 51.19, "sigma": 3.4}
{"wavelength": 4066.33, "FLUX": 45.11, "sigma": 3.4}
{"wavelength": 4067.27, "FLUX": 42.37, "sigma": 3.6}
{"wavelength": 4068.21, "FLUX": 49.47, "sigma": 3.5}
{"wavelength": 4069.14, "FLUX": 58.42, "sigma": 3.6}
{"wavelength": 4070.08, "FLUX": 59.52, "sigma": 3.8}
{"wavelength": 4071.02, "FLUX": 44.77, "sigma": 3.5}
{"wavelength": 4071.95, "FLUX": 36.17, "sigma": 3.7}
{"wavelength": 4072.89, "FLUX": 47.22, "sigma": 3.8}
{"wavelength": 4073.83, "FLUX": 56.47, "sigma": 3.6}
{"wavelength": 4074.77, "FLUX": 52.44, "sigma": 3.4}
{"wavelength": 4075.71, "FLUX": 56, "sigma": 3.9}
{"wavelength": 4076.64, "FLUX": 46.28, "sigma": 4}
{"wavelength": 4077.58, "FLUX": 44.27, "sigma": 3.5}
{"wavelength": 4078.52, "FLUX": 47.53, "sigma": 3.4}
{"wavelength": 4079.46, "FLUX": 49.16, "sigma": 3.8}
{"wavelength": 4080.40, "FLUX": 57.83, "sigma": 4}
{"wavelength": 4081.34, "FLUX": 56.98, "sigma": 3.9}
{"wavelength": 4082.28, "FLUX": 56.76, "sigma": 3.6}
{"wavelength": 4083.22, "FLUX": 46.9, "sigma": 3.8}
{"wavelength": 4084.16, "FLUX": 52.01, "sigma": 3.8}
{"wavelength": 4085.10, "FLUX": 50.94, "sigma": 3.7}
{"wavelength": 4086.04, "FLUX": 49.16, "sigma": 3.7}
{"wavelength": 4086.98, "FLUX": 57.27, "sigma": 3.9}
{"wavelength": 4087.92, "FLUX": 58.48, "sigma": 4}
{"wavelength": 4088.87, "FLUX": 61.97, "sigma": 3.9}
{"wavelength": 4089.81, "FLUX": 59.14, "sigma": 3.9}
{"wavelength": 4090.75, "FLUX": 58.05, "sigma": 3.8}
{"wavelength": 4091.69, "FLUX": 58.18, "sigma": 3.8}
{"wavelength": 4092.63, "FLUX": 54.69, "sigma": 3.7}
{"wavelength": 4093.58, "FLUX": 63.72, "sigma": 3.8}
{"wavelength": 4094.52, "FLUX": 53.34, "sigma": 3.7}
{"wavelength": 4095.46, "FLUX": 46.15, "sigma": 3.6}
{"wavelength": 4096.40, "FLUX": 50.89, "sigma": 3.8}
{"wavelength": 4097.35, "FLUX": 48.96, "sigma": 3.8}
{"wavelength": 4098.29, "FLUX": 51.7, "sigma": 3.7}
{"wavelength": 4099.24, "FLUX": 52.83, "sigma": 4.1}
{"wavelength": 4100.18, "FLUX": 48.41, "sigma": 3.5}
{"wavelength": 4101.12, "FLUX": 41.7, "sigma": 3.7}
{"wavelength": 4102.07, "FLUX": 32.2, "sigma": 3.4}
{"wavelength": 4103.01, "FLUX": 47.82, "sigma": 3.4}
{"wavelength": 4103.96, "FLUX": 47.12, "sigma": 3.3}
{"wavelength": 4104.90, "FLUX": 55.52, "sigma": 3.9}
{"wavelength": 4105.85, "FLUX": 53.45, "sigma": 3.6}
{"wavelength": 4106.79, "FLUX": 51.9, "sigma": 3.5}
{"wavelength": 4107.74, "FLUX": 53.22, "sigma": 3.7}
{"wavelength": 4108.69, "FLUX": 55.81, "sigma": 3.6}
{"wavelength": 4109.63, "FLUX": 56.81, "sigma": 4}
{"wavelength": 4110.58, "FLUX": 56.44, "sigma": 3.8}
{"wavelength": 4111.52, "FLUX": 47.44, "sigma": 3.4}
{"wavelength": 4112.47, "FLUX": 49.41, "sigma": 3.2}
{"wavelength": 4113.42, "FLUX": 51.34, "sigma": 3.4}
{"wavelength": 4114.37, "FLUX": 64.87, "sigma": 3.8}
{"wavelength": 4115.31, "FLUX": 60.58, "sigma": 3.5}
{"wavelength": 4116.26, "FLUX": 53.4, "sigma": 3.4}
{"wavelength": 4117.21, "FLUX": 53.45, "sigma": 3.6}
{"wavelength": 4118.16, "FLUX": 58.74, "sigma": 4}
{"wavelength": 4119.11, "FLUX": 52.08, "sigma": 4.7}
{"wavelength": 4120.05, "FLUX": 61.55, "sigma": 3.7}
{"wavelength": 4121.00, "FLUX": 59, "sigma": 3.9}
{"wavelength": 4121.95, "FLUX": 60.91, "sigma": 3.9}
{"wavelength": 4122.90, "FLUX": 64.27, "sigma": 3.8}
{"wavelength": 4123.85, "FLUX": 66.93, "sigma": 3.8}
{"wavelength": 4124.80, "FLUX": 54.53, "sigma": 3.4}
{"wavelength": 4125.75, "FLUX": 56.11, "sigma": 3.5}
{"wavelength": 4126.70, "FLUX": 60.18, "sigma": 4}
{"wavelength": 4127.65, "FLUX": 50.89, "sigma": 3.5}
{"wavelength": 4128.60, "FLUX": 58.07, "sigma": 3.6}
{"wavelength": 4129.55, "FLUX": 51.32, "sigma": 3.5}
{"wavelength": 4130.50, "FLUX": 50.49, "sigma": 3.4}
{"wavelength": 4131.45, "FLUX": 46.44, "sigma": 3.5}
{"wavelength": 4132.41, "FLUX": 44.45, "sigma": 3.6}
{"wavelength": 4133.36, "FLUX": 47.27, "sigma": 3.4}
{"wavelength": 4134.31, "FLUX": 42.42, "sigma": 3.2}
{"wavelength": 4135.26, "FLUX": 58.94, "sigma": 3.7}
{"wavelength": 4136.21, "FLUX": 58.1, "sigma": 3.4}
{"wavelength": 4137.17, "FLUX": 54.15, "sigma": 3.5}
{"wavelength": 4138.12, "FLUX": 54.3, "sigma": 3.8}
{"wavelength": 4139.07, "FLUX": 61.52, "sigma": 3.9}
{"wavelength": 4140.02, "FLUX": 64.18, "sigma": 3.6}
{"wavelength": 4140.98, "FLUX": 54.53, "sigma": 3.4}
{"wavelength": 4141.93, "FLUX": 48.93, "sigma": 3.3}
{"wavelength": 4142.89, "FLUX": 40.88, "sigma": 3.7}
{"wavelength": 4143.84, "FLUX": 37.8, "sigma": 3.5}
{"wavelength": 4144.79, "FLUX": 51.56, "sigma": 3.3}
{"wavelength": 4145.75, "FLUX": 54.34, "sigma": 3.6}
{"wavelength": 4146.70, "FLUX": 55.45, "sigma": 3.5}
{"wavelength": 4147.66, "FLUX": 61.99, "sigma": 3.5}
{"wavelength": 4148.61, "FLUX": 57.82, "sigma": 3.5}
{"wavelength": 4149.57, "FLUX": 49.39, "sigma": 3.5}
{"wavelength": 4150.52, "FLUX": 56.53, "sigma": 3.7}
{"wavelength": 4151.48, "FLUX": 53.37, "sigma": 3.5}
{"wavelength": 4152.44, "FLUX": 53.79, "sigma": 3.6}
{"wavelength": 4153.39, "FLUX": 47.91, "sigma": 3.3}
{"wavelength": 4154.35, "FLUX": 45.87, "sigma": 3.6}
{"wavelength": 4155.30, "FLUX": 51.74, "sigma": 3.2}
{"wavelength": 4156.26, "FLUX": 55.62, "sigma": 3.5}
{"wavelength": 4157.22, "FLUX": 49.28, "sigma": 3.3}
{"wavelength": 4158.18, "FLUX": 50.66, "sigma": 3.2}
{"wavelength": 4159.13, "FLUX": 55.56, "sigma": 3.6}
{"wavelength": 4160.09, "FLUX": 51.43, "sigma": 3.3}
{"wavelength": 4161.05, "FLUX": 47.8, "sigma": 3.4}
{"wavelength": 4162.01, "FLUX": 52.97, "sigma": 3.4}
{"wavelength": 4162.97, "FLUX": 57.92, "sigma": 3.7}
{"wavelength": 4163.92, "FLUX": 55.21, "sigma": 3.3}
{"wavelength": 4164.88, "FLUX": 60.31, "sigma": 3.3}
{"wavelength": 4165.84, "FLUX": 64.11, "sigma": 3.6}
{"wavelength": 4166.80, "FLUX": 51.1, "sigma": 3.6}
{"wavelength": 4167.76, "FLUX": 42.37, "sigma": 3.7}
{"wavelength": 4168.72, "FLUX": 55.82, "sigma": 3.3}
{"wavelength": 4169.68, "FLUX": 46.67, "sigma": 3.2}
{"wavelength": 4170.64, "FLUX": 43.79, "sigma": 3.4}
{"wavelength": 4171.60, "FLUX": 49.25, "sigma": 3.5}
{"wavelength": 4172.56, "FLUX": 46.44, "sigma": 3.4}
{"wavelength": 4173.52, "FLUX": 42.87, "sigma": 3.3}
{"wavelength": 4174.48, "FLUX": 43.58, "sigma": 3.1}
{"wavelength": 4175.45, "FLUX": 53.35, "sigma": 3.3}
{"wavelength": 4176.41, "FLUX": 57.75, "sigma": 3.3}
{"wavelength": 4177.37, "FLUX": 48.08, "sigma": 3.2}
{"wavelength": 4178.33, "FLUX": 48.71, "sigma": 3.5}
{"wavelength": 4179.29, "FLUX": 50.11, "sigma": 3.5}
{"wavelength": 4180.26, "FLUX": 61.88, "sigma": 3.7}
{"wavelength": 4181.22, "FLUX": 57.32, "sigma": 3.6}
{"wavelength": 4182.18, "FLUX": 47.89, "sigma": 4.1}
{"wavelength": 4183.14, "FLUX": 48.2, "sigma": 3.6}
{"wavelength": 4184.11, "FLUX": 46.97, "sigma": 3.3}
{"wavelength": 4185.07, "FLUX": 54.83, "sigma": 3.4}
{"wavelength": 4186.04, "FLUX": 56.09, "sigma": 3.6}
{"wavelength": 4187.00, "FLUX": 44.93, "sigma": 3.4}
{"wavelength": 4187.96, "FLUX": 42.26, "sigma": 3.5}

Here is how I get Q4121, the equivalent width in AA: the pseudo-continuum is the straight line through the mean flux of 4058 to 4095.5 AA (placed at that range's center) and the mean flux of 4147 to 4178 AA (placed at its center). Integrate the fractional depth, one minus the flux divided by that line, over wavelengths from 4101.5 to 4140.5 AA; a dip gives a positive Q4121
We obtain -2.1 AA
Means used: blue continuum 51.1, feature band 54.3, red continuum 51.9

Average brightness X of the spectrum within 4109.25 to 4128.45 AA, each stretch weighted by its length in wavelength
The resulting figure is 57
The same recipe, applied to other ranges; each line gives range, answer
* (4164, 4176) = 50.2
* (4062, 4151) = 52.6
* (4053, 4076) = 48.4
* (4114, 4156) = 54.3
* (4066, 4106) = 51.3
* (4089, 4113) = 51.9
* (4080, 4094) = 56.1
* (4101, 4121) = 53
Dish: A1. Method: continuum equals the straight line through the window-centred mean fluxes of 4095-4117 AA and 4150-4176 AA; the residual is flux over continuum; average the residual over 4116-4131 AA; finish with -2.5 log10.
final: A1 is -0.12 mag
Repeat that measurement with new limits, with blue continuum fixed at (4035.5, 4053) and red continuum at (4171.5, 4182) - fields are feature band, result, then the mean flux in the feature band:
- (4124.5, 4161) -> -0.03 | 52.5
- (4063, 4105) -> 0.02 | 50.7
